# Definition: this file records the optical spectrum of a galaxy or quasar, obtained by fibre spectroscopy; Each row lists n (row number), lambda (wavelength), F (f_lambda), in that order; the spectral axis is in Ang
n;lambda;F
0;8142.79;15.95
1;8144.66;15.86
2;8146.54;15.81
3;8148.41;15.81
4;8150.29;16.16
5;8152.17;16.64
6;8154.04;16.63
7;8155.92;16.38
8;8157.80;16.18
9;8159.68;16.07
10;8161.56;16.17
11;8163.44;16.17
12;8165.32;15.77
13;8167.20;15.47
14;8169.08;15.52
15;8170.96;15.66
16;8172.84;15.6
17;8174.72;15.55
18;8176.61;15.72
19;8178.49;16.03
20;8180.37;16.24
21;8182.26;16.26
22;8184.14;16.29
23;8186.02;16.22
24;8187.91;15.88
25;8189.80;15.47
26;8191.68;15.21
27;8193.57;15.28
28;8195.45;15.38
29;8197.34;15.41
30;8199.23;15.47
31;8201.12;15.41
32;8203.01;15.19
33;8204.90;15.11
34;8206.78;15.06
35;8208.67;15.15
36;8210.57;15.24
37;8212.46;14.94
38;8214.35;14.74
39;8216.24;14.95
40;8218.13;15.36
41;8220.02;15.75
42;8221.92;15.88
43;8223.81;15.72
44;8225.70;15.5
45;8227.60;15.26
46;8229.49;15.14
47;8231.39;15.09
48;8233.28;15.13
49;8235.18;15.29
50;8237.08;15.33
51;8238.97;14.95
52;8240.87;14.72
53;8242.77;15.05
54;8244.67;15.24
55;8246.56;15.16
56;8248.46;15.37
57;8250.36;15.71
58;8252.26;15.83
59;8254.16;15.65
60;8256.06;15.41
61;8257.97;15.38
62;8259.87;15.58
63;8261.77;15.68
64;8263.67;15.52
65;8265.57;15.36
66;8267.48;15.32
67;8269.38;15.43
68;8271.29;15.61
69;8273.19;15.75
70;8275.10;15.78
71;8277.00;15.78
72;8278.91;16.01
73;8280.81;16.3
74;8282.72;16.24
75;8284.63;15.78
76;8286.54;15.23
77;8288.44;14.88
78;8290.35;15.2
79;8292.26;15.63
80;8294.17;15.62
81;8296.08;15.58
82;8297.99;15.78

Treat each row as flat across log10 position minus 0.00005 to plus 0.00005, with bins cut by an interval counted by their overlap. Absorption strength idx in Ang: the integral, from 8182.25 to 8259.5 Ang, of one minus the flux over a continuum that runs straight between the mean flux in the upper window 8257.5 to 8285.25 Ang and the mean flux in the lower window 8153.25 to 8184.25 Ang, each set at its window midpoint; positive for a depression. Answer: 2.3 Ang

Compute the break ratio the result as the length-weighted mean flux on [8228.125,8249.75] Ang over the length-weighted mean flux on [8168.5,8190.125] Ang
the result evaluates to 0.95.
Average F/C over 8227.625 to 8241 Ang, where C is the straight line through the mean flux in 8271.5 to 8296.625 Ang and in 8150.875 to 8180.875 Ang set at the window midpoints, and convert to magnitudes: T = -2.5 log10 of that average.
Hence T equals 0.05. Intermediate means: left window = 16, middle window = 15.1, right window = 15.7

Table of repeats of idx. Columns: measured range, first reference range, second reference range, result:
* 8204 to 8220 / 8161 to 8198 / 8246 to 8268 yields 0.6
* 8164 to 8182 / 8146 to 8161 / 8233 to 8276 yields 0.3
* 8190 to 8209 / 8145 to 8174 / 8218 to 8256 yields 0.5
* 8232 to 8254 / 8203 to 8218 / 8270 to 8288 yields 0.2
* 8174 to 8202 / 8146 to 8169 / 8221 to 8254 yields 0.1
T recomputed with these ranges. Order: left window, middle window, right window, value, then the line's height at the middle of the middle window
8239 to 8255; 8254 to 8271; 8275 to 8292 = 0.00 mag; 15.5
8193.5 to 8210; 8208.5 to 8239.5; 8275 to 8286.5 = 0.01 mag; 15.5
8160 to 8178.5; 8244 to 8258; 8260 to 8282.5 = 0.02 mag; 15.7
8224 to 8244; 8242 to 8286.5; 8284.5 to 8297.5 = -0.02 mag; 15.3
